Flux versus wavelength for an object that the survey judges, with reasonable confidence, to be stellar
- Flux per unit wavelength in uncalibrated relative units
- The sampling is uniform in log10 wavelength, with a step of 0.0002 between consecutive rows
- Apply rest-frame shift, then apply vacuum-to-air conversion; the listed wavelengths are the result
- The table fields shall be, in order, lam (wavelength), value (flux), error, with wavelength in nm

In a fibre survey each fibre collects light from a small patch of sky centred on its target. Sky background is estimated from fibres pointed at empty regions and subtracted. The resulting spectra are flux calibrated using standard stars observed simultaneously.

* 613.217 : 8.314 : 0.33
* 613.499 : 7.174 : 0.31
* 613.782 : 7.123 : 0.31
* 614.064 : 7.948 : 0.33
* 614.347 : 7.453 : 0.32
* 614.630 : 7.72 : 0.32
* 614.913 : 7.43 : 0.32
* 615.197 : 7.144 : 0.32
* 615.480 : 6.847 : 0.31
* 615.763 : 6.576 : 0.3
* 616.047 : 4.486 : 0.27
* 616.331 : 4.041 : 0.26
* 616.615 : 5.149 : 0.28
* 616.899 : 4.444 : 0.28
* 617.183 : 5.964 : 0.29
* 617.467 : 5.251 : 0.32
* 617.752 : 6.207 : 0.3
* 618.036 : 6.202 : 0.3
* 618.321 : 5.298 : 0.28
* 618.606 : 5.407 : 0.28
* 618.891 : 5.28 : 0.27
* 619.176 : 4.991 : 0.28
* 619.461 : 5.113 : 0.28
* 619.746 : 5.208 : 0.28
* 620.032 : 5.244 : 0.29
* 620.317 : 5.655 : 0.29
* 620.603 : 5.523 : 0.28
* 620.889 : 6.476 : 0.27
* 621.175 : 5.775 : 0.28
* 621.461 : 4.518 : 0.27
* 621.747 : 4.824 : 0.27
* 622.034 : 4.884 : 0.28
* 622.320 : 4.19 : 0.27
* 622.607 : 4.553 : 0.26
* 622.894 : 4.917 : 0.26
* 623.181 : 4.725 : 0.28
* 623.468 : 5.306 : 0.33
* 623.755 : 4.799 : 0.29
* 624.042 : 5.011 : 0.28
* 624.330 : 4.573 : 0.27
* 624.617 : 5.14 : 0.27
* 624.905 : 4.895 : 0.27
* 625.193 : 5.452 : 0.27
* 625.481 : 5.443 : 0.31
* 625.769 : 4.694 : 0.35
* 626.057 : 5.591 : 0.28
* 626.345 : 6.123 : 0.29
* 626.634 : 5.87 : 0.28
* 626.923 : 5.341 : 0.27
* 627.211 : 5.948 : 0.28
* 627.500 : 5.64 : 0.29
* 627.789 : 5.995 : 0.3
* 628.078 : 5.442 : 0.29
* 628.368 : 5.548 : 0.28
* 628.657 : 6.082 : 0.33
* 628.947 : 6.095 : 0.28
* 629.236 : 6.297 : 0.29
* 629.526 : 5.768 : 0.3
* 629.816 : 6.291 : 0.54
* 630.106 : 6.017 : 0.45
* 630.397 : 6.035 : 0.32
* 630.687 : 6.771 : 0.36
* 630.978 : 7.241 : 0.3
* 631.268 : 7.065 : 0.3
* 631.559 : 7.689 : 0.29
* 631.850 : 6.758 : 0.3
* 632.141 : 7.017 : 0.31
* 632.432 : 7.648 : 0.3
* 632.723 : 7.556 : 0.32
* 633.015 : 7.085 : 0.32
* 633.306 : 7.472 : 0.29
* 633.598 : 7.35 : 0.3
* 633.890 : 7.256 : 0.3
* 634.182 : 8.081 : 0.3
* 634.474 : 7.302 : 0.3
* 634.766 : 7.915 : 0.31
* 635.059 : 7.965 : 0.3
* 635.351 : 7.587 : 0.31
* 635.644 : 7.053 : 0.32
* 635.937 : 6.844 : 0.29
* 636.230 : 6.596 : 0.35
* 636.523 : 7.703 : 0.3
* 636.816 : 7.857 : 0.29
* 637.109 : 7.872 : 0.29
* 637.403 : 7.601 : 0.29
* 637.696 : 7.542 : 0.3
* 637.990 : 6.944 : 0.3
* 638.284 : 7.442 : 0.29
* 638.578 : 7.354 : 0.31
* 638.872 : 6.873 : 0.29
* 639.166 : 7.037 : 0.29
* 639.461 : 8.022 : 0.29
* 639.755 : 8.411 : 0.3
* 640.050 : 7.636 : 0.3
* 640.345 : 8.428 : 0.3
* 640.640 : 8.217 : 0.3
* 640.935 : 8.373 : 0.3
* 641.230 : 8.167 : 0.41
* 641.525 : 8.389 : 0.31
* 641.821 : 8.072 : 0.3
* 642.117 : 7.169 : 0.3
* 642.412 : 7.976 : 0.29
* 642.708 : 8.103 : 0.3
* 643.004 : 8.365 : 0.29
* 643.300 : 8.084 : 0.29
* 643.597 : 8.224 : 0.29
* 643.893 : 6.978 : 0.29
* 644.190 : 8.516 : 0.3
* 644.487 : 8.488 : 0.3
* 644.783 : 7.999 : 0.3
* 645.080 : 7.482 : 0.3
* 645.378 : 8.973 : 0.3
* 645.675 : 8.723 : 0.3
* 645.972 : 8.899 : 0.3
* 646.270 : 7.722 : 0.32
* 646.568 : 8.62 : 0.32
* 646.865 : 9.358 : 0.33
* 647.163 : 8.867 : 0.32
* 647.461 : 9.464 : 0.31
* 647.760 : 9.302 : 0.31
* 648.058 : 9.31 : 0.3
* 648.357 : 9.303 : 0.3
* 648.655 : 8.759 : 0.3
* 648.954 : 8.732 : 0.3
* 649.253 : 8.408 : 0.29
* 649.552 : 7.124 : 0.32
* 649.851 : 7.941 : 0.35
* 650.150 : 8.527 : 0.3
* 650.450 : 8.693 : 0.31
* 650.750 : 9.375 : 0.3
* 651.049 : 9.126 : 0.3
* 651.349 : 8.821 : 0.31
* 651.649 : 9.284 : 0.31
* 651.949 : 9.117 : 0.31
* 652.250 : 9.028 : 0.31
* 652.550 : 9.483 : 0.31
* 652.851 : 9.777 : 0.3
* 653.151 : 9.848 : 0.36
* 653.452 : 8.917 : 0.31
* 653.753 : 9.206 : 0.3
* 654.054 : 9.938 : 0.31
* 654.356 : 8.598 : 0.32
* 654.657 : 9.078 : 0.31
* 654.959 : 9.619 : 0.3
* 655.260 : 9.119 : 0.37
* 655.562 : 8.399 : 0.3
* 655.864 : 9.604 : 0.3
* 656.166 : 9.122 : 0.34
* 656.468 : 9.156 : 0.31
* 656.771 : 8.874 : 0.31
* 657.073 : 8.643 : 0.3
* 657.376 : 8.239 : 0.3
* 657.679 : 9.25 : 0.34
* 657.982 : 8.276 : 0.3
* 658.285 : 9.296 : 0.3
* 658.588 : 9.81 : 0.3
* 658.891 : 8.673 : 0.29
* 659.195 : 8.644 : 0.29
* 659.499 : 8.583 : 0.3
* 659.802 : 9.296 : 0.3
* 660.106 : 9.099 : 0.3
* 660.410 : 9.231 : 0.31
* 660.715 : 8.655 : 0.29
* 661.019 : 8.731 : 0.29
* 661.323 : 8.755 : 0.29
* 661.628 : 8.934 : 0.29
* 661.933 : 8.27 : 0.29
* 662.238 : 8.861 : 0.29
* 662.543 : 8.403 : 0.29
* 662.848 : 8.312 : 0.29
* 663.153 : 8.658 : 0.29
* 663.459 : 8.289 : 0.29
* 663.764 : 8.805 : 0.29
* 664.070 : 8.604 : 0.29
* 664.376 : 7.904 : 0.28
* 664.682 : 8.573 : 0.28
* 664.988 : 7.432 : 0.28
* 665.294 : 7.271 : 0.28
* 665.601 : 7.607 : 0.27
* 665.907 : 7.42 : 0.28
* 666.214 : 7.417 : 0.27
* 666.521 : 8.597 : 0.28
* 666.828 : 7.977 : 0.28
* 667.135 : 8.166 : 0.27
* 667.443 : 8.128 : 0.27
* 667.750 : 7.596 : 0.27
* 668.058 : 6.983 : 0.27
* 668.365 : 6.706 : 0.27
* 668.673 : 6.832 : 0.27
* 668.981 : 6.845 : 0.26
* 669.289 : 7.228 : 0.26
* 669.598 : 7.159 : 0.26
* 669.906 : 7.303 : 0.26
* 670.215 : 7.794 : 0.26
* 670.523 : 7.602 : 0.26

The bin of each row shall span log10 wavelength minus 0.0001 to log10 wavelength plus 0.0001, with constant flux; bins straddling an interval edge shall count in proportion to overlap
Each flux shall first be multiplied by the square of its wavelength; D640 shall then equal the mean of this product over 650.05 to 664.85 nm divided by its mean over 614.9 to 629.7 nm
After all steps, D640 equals 1.8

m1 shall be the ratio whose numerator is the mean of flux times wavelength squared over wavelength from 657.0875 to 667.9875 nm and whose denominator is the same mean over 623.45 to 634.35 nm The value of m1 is 1.5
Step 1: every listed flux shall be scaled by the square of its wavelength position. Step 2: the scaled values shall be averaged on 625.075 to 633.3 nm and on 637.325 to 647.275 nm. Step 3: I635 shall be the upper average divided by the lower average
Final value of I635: 1.34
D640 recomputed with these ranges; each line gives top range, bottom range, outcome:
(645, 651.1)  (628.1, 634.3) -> 1.35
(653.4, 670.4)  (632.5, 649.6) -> 1.12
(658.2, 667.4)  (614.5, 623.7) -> 1.77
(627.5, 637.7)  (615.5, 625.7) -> 1.39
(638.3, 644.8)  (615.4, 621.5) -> 1.57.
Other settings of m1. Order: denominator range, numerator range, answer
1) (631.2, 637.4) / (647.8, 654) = 1.27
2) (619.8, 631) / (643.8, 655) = 1.73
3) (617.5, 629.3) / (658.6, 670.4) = 1.72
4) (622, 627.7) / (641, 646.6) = 1.67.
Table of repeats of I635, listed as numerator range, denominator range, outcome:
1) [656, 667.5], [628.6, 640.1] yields 1.29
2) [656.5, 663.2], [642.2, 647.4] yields 1.11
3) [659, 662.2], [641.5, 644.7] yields 1.16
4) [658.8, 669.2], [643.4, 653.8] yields 0.98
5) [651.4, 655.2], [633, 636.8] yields 1.33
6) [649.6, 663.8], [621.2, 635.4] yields 1.60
